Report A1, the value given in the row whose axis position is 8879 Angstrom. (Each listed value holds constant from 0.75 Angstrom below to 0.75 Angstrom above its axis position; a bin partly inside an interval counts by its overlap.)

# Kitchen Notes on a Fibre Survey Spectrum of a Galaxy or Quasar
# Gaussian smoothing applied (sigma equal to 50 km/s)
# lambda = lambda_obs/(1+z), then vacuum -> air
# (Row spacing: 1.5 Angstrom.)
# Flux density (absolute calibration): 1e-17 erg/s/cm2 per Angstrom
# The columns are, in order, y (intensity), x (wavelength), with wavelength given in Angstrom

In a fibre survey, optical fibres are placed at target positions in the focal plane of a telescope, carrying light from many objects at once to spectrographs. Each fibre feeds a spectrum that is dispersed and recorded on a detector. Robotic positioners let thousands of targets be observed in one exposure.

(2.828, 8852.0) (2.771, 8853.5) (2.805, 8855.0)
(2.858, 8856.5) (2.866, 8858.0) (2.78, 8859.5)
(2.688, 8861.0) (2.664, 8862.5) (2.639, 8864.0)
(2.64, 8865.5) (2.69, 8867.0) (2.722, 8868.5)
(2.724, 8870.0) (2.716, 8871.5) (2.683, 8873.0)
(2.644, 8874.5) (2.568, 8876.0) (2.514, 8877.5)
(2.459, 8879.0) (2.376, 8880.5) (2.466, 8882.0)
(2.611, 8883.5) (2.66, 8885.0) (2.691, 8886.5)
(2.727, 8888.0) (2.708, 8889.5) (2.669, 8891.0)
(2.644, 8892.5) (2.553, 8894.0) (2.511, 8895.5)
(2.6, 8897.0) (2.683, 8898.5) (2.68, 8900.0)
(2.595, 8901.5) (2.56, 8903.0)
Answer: 2.459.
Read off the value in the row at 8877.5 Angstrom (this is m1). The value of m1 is 2.514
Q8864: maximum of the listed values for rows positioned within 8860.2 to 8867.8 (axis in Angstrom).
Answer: 2.69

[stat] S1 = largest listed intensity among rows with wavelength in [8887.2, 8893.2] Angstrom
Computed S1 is 2.727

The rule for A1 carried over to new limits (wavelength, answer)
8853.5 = 2.771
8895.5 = 2.511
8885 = 2.66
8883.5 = 2.611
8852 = 2.828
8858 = 2.866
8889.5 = 2.708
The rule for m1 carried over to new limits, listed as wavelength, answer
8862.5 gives 2.664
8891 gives 2.669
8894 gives 2.553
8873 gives 2.683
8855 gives 2.805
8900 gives 2.68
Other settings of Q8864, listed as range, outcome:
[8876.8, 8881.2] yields 2.514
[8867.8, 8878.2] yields 2.724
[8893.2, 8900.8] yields 2.683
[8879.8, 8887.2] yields 2.691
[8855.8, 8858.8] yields 2.866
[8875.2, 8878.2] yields 2.568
